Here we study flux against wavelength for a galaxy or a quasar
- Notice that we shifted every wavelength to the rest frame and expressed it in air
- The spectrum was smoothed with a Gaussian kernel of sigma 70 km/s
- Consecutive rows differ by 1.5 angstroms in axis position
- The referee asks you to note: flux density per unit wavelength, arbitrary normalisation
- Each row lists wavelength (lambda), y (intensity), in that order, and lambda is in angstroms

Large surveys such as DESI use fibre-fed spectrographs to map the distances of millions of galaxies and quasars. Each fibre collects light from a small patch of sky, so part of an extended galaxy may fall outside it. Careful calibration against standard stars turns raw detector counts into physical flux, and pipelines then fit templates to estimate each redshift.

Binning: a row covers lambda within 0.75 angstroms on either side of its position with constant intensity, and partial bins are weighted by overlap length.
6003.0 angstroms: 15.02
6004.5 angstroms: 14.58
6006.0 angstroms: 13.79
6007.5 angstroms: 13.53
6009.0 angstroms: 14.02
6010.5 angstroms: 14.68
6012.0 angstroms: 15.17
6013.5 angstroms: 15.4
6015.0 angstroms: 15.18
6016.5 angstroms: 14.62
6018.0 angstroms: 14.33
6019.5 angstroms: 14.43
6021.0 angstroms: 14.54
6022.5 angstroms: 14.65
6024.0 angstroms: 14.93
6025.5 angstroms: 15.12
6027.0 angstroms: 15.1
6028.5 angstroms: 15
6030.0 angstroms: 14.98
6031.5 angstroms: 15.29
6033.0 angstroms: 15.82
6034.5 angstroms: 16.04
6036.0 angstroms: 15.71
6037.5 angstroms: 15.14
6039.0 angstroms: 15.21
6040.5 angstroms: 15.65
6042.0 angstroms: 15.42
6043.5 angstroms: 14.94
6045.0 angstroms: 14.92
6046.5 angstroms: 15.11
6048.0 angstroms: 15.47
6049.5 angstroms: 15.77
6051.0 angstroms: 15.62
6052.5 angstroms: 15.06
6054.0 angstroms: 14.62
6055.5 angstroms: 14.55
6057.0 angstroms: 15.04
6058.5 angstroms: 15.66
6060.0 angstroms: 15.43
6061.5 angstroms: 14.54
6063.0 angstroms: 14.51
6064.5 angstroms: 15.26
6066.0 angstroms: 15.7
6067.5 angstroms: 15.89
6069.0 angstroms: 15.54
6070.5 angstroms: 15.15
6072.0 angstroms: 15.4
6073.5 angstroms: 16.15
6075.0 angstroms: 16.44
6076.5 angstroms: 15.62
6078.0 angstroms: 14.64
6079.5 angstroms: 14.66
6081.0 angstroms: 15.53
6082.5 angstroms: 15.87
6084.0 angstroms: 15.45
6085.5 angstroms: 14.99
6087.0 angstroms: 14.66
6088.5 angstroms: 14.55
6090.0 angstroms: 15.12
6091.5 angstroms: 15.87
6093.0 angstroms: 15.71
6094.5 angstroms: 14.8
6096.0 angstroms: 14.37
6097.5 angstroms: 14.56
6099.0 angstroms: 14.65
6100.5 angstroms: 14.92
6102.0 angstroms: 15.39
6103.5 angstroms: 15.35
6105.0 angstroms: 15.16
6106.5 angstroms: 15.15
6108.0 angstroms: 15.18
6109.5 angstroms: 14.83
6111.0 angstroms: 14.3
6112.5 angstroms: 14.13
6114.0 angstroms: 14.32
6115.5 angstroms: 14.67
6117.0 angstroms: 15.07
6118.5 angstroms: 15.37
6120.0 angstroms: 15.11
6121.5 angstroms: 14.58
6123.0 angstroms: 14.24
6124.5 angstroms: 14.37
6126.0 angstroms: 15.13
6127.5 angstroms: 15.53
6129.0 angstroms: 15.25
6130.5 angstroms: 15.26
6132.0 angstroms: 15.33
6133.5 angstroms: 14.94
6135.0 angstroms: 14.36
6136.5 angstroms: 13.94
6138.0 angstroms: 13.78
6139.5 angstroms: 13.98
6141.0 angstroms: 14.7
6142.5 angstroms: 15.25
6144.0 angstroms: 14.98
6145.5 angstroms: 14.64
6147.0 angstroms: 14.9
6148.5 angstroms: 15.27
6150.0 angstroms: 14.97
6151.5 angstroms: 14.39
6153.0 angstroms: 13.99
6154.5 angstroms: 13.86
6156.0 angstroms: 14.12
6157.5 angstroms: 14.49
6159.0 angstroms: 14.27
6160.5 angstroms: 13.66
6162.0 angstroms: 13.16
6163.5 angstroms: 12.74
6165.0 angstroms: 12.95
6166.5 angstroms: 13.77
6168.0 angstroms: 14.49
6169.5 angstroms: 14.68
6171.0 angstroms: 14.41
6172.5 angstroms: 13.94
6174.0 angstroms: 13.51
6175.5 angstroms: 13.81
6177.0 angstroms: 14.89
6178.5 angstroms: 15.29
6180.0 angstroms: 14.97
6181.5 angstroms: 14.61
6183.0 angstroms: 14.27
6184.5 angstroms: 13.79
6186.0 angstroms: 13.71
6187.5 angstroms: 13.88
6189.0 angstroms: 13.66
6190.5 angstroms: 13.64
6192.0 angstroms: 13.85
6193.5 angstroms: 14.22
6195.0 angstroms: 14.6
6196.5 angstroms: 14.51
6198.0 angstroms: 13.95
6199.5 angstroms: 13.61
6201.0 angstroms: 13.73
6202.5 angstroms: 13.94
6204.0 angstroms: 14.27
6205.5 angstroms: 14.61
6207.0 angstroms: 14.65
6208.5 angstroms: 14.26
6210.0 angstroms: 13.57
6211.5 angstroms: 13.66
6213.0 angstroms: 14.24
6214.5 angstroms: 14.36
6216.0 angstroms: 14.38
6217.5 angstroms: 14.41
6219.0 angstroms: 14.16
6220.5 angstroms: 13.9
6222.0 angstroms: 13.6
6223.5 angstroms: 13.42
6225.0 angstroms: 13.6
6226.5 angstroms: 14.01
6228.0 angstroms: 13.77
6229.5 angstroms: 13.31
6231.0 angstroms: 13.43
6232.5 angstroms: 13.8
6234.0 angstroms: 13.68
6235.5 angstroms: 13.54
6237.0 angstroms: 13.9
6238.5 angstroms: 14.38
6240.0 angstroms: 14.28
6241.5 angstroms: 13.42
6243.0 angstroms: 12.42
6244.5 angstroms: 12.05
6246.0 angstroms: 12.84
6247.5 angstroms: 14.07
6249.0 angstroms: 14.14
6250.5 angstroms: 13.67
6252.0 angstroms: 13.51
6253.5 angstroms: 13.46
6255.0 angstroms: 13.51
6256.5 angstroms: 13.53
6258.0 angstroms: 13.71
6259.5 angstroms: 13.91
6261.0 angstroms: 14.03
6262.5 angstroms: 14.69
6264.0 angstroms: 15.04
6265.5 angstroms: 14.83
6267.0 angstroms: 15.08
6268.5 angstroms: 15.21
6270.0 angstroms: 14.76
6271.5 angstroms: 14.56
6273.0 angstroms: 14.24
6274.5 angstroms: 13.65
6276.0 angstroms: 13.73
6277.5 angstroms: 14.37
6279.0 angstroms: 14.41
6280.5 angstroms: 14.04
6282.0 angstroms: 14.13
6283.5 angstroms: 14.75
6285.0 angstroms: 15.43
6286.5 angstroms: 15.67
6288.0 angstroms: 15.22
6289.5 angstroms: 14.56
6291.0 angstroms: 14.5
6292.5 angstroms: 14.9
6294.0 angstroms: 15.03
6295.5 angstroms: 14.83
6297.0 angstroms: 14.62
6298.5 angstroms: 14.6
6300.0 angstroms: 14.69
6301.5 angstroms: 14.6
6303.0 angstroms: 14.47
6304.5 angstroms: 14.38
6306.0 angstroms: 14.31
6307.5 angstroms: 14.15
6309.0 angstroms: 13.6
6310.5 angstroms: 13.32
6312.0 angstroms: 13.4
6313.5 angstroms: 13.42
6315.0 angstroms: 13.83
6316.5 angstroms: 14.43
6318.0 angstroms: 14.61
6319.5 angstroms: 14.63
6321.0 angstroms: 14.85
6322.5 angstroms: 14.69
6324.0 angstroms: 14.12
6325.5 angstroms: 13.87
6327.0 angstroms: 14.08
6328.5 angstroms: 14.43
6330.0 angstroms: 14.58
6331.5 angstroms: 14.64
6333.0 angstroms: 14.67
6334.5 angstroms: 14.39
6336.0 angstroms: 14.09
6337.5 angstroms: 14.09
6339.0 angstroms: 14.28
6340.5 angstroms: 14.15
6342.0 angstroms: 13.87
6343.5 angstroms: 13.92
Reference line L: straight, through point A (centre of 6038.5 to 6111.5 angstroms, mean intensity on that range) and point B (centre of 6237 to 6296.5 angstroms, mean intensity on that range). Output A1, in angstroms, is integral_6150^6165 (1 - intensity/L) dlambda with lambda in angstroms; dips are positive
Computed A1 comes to 0.9 angstroms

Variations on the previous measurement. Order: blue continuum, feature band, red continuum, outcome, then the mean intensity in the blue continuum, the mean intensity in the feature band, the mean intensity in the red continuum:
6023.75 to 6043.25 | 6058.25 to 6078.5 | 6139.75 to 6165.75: -0.55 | 15.3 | 15.4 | 14.2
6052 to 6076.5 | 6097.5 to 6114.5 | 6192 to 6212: 0.12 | 15.3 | 14.8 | 14.1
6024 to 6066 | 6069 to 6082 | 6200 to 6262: -0.41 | 15.2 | 15.5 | 13.8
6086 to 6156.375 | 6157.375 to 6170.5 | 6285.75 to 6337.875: 0.83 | 14.8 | 13.8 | 14.4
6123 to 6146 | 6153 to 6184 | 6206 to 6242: 0.73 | 14.7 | 14.1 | 13.9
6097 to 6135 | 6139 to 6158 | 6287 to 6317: 0.28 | 14.9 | 14.6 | 14.4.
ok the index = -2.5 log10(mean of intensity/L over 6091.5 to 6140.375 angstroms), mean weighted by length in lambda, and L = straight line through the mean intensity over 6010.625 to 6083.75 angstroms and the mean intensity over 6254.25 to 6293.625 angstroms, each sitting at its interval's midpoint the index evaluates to 0.01 mag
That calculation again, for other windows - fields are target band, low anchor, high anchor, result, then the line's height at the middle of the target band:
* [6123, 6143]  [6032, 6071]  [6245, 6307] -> 0.017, 15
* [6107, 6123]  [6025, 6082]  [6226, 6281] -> 0.011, 14.9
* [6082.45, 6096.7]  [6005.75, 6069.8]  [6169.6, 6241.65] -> -0.026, 14.7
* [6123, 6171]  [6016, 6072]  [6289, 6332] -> 0.032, 14.8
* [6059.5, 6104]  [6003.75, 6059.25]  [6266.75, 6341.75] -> -0.024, 14.9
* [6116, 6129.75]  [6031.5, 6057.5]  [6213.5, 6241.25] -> -0.019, 14.7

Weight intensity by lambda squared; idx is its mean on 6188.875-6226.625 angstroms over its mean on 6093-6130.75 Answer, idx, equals 0.97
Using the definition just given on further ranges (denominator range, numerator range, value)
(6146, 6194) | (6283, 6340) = 1.07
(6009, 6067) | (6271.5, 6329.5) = 1.04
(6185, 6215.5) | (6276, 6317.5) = 1.06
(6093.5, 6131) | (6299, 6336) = 1.02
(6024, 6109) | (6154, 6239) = 0.96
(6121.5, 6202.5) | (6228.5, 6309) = 1.03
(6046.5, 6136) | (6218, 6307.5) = 0.99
